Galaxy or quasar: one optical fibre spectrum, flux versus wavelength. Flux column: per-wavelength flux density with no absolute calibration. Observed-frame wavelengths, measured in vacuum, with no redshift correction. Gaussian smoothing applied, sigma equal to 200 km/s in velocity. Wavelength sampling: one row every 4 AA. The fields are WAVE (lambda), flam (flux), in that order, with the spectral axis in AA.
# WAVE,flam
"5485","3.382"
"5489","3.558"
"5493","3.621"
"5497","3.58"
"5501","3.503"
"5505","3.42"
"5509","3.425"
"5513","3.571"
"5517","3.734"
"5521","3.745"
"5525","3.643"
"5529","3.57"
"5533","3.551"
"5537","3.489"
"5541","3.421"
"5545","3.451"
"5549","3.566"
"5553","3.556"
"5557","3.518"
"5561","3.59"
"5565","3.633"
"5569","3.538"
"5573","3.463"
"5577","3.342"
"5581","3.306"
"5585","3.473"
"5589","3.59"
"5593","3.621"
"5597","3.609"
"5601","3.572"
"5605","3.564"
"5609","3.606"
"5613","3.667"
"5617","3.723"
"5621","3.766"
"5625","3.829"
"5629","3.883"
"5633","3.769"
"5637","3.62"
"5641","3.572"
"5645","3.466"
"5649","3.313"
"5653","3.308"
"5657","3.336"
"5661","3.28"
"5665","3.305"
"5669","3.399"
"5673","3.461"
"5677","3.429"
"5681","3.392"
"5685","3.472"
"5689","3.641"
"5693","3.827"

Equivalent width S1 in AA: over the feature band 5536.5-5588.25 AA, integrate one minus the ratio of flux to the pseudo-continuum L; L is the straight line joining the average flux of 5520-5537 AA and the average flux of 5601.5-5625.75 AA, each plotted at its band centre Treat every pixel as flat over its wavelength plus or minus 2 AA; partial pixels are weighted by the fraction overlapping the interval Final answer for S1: 2.0 AA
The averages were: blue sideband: 3.6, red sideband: 3.68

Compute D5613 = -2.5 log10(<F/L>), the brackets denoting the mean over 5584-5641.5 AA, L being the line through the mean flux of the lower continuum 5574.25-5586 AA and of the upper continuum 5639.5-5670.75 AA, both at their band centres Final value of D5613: -0.09 mag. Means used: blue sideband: 3.37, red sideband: 3.37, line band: 3.66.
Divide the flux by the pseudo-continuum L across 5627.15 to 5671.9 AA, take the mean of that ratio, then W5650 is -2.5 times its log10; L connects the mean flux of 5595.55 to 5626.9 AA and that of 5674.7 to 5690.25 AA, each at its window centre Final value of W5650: 0.03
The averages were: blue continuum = 3.67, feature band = 3.48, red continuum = 3.48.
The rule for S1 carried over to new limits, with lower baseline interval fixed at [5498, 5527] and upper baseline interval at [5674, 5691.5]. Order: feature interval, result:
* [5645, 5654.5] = 0.45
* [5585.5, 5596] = -0.14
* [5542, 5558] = 0.19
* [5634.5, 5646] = -0.18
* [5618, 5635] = -1.38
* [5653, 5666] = 0.73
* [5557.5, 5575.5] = 0.02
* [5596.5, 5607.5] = -0.14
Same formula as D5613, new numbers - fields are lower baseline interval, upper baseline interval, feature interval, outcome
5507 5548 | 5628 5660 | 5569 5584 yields 0.04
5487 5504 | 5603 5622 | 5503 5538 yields 0.00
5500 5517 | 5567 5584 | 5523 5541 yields -0.02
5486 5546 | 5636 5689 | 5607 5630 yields -0.09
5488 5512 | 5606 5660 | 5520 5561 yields 0.00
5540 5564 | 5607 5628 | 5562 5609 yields 0.03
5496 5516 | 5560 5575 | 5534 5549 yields 0.02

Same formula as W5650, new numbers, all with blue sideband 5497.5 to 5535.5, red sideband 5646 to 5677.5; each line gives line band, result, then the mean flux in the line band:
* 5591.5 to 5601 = -0.05 mag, 3.61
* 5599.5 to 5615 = -0.05 mag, 3.6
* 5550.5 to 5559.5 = -0.01 mag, 3.54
